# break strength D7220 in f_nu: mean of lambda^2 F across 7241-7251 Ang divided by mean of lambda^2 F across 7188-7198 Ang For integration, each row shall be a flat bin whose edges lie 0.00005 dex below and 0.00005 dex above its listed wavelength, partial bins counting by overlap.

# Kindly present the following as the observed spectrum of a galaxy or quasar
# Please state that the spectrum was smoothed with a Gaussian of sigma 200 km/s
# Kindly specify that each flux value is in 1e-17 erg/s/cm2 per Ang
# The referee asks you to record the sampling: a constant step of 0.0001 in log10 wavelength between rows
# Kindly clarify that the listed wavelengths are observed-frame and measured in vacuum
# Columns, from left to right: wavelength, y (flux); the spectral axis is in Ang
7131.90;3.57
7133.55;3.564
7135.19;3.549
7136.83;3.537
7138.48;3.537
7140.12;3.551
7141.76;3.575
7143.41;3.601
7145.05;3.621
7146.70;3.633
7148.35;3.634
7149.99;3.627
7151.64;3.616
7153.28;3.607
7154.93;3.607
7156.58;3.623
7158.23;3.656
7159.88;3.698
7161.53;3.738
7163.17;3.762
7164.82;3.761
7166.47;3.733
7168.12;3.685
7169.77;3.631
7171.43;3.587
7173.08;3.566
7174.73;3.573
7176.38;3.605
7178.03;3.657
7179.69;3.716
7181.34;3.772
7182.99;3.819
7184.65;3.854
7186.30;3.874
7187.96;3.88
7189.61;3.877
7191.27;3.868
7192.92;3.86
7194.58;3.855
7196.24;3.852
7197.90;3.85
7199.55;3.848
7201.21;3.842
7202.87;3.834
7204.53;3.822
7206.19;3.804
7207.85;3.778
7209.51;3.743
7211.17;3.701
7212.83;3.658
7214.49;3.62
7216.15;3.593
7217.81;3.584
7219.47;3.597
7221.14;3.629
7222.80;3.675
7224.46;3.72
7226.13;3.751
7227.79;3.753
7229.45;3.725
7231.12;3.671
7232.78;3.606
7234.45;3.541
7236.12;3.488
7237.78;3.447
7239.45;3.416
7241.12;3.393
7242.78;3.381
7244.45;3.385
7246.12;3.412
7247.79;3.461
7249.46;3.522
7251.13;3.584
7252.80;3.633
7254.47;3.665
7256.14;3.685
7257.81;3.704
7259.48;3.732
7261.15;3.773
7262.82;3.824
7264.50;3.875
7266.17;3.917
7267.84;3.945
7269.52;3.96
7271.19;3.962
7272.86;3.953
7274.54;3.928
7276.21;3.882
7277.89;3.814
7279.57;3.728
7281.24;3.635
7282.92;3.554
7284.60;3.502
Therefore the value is 0.90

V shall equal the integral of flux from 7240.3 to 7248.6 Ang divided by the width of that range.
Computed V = 3.41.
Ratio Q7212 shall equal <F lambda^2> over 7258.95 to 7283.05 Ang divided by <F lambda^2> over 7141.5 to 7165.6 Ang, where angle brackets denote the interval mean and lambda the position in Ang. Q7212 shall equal 1.1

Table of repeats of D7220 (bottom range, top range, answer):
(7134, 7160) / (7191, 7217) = 1.07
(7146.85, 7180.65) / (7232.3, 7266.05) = 1.00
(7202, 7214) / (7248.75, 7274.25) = 1.02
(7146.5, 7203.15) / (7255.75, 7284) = 1.05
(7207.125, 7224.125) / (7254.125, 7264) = 1.03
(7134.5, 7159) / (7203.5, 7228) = 1.05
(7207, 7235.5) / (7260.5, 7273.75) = 1.08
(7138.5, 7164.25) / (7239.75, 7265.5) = 1.02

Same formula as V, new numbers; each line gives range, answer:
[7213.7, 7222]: 3.61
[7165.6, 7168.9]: 3.71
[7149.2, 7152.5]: 3.63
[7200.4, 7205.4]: 3.83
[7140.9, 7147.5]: 3.61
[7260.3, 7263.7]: 3.79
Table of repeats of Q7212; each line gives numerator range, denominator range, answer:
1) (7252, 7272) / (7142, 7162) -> 1.08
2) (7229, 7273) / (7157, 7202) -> 0.99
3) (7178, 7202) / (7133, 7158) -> 1.08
